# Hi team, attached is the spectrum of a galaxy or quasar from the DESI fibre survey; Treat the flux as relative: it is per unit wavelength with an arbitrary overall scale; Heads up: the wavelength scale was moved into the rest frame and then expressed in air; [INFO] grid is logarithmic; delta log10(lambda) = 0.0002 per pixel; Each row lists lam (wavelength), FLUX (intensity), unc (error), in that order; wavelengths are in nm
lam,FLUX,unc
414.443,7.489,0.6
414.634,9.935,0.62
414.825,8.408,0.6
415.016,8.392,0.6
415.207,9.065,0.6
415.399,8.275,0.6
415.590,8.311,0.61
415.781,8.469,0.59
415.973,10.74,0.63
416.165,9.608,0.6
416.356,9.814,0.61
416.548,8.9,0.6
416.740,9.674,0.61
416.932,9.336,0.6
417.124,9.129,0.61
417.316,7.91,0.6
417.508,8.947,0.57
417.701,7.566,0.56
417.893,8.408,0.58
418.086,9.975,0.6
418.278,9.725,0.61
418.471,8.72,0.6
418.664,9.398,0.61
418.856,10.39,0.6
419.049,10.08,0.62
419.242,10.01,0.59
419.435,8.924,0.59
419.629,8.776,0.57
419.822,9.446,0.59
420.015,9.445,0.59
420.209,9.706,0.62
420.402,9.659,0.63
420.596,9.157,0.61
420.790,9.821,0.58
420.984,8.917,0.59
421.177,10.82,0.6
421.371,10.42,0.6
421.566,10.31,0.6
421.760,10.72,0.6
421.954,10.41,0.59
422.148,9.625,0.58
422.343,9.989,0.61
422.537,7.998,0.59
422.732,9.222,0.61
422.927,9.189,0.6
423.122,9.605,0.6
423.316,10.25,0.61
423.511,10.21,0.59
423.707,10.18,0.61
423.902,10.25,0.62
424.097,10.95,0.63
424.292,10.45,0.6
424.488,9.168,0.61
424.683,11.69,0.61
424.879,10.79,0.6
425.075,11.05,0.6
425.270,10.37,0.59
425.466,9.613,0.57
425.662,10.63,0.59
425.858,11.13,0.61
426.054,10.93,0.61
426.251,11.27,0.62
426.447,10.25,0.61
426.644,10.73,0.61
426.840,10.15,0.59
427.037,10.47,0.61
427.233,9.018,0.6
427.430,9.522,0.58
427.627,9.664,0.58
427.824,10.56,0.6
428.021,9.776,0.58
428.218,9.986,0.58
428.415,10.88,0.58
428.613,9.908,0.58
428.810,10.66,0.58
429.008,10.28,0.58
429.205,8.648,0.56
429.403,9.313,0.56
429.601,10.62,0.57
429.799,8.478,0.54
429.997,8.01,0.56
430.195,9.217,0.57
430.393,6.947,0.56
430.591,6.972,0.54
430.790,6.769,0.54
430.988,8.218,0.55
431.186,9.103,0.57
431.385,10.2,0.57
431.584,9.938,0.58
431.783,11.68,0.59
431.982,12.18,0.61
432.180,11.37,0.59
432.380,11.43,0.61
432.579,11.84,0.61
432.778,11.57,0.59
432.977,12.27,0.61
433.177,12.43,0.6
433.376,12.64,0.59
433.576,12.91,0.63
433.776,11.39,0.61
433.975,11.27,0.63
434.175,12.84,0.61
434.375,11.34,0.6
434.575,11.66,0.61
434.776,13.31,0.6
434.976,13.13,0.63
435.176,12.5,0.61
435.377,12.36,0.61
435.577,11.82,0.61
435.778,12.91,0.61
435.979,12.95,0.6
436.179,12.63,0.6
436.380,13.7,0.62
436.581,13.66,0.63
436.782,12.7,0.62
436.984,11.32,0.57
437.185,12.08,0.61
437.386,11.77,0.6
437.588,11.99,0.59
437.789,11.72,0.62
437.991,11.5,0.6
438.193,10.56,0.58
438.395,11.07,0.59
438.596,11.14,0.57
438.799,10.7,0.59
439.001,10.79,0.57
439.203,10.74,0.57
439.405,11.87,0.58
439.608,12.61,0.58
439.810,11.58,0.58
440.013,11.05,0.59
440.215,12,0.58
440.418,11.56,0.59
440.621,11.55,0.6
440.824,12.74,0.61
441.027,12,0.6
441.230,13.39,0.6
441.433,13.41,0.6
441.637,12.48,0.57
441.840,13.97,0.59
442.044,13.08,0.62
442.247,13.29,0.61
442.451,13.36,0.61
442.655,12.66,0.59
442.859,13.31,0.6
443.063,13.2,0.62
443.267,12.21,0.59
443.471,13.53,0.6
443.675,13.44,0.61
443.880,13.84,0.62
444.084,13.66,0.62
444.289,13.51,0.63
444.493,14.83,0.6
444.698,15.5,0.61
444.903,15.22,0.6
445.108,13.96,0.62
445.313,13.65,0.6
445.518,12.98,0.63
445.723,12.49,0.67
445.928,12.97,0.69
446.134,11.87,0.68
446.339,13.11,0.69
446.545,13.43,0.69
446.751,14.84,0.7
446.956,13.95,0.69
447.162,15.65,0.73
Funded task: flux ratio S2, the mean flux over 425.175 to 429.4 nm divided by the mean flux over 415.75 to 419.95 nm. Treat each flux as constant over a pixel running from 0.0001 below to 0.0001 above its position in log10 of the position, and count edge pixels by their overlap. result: 1.10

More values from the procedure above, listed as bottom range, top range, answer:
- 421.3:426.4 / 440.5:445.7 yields 1.31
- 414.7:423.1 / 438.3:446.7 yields 1.37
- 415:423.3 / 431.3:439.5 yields 1.27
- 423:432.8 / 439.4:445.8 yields 1.30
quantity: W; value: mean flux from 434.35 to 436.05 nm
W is 12.5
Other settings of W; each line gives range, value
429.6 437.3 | 11.3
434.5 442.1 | 12.2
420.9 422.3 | 10.2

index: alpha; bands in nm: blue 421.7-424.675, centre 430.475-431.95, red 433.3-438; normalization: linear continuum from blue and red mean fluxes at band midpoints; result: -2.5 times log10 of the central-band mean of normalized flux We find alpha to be 0.254 mag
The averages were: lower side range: 9.93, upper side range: 12.4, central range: 9.1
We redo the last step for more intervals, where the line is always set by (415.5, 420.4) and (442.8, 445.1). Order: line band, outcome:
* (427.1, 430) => 0.14 mag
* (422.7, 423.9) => 0.04 mag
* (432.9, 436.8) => -0.02 mag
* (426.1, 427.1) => 0.02 mag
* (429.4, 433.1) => 0.18 mag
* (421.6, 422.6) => 0.02 mag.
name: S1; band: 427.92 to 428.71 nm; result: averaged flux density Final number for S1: 10.1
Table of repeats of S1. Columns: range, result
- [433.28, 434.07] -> 12.1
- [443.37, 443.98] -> 13.6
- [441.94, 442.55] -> 13.2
